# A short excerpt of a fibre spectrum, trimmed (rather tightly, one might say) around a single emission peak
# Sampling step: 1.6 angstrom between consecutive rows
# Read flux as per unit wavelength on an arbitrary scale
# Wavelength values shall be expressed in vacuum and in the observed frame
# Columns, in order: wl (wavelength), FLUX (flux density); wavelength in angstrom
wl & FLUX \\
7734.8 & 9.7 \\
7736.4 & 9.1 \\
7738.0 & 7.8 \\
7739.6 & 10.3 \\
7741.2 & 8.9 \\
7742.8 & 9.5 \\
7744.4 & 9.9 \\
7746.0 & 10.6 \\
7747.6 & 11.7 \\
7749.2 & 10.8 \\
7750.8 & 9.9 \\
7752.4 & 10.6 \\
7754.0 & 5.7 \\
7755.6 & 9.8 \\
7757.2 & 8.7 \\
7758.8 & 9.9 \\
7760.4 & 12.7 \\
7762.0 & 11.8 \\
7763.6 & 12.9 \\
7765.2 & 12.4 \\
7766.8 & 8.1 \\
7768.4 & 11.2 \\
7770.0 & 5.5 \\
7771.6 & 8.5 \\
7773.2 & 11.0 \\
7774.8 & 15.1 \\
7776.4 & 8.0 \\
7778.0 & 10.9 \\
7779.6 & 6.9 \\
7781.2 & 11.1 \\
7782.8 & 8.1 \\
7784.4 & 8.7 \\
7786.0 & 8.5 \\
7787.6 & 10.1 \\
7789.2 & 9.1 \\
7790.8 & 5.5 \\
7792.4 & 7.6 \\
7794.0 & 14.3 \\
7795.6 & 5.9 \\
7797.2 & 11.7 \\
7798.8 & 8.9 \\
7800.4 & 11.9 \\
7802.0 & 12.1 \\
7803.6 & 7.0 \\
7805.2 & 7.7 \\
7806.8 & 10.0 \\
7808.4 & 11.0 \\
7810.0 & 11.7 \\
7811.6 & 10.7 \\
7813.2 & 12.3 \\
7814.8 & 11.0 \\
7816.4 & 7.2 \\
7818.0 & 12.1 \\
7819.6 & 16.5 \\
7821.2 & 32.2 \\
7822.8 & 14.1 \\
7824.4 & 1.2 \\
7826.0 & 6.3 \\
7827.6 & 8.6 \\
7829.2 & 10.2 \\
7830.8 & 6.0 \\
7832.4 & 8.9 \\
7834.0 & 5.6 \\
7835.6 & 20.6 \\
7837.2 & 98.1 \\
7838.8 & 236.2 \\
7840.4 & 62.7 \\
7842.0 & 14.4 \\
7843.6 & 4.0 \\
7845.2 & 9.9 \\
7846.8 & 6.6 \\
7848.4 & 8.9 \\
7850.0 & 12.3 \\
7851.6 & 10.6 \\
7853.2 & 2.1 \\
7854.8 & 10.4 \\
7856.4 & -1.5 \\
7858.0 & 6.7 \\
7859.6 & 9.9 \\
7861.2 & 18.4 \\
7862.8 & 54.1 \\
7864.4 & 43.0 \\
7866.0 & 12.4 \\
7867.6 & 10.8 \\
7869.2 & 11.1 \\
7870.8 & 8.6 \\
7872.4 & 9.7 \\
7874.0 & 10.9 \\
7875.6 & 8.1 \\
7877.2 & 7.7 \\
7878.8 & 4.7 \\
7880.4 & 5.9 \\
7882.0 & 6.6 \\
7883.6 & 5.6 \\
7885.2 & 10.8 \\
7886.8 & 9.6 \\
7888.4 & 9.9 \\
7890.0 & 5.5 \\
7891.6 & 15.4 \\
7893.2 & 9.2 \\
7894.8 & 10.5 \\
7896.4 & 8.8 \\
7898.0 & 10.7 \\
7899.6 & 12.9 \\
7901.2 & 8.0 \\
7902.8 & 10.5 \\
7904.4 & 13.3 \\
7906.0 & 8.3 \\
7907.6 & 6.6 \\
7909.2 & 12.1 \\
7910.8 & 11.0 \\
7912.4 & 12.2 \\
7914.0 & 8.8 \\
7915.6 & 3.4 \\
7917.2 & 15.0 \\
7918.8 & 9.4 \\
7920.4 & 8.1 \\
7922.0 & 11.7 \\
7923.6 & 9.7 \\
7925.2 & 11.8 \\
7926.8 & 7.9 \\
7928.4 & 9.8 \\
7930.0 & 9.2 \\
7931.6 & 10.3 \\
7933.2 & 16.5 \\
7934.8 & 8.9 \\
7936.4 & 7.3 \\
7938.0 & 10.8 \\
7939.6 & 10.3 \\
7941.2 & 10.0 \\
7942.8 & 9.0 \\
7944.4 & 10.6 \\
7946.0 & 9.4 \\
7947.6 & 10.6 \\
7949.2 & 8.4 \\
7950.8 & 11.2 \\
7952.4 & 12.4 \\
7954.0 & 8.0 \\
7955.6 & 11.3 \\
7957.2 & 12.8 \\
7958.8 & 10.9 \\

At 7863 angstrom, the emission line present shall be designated [N II]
